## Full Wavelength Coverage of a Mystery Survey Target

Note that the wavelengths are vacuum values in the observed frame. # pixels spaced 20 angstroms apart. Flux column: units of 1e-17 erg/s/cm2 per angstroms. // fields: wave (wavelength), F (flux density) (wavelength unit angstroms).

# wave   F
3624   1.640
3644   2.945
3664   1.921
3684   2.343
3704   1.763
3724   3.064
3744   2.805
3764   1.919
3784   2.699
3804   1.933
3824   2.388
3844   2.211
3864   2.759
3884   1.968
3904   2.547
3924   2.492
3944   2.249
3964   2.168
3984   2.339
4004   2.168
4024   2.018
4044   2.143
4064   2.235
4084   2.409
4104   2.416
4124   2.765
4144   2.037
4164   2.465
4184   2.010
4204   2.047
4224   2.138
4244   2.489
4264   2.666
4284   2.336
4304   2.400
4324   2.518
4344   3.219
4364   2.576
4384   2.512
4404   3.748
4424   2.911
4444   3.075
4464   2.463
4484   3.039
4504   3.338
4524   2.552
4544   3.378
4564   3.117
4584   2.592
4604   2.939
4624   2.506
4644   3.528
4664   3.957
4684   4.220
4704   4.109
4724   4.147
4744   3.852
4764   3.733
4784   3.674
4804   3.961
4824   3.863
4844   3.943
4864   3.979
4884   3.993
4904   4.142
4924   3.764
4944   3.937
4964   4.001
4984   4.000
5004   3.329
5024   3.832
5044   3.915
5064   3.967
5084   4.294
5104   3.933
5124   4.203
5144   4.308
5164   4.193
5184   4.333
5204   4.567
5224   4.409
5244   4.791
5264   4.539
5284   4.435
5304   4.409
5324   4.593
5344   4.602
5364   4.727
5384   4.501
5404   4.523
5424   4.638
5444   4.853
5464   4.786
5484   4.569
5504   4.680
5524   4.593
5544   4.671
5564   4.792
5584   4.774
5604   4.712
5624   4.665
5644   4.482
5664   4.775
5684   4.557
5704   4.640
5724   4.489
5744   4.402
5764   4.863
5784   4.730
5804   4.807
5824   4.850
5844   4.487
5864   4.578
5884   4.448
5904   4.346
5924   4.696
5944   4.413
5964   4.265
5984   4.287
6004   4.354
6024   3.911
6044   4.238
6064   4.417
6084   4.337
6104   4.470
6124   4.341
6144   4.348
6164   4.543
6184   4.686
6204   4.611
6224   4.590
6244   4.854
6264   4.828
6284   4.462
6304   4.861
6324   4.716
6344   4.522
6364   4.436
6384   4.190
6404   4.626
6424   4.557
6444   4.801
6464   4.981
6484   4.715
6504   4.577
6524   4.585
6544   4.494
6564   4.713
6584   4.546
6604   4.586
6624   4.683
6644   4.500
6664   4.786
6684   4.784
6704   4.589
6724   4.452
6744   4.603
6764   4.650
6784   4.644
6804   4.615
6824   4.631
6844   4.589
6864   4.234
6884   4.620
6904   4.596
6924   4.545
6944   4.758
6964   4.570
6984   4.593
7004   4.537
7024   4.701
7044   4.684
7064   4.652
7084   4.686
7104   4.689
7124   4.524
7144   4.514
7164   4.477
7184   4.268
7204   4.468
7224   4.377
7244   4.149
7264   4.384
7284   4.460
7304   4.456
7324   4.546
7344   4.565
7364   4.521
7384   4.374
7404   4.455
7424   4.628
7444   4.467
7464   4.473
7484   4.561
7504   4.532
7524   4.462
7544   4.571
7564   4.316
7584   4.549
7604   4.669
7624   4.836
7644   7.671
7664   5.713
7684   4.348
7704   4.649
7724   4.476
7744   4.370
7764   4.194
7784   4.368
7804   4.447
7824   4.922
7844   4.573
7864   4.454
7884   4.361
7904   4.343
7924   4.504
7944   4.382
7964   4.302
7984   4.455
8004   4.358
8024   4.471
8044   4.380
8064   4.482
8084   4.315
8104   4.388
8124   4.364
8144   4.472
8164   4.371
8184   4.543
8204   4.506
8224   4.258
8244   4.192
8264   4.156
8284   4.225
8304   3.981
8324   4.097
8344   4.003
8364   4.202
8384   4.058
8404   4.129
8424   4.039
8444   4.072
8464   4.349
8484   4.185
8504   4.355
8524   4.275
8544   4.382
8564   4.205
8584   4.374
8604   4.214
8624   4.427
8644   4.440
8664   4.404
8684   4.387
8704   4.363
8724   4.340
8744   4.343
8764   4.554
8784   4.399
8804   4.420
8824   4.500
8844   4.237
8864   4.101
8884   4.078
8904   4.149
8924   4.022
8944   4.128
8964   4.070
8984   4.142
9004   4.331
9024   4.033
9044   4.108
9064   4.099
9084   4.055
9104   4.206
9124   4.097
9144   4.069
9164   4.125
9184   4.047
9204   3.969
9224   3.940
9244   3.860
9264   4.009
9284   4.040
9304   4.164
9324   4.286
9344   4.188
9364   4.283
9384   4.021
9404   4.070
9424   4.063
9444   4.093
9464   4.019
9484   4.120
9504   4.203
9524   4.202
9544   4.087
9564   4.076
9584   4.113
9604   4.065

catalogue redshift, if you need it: 0.16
